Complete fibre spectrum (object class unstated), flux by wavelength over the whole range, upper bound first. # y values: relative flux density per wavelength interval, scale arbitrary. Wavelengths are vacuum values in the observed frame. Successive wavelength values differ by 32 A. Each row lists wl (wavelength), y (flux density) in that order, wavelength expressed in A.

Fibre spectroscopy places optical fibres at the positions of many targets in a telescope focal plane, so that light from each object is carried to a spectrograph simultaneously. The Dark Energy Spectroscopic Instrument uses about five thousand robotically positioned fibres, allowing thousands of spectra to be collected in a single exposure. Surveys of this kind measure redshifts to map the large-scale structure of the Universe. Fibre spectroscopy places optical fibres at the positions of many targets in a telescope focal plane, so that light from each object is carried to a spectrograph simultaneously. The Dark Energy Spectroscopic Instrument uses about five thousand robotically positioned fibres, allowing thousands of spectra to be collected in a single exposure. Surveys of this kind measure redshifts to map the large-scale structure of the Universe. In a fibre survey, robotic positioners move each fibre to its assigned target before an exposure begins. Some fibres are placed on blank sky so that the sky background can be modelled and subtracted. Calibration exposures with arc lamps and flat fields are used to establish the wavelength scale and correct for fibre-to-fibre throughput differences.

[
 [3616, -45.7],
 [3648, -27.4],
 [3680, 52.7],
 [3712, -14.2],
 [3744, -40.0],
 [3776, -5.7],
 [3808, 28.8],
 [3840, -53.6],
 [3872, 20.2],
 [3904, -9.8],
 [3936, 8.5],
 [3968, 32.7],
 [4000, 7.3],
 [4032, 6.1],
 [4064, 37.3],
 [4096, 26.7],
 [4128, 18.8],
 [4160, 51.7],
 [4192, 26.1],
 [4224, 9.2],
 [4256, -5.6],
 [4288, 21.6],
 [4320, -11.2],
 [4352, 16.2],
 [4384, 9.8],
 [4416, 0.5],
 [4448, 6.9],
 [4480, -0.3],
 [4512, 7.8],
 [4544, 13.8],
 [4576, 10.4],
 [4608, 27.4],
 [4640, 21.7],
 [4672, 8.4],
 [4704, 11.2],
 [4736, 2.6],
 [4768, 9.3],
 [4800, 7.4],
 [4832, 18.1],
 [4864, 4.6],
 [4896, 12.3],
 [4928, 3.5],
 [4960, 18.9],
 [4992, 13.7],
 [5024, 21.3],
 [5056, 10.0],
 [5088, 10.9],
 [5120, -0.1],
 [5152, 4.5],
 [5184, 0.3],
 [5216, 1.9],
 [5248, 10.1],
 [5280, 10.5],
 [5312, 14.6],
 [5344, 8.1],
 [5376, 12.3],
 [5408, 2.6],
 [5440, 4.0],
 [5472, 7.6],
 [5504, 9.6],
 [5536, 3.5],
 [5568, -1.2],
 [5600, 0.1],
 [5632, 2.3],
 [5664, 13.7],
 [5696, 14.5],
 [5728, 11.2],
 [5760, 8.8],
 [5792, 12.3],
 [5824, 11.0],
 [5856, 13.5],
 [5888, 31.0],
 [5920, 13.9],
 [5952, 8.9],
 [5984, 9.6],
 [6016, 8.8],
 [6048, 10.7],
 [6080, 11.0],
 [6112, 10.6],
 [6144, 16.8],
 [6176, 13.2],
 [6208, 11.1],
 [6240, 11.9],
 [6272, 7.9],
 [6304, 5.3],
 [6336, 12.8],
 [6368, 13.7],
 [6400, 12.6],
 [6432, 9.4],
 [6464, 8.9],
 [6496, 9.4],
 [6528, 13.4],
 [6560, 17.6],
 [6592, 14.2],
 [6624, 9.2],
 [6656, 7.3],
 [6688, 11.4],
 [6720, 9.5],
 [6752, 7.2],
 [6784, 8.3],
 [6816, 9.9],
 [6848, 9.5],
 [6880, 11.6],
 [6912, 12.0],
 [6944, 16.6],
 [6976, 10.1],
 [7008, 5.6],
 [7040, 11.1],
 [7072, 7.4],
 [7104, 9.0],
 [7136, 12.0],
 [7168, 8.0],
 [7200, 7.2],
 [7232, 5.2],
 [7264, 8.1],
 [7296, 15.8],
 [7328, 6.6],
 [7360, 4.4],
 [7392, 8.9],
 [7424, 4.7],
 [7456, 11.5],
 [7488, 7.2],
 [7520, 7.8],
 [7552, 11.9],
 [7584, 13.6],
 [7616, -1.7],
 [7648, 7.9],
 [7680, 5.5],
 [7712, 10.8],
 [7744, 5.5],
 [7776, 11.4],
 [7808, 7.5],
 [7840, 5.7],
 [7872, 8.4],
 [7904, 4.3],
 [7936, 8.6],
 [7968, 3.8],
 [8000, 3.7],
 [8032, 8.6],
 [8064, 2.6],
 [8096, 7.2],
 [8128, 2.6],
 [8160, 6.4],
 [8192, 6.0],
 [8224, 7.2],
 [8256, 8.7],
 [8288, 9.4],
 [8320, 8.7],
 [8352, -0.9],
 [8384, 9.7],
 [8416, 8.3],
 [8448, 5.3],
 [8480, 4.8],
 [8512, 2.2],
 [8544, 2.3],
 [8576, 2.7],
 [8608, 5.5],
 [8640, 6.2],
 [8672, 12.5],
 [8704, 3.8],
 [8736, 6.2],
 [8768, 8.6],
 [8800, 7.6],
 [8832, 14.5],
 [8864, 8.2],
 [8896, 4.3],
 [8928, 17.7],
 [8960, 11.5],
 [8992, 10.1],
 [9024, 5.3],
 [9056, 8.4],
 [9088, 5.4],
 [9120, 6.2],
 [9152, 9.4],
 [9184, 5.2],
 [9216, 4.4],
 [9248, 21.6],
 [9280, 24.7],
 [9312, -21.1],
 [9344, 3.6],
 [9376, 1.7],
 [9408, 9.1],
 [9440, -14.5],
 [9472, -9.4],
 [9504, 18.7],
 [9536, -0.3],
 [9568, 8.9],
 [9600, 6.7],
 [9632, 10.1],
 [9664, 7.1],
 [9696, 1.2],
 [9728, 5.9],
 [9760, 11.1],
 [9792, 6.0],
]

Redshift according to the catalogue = 1.484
